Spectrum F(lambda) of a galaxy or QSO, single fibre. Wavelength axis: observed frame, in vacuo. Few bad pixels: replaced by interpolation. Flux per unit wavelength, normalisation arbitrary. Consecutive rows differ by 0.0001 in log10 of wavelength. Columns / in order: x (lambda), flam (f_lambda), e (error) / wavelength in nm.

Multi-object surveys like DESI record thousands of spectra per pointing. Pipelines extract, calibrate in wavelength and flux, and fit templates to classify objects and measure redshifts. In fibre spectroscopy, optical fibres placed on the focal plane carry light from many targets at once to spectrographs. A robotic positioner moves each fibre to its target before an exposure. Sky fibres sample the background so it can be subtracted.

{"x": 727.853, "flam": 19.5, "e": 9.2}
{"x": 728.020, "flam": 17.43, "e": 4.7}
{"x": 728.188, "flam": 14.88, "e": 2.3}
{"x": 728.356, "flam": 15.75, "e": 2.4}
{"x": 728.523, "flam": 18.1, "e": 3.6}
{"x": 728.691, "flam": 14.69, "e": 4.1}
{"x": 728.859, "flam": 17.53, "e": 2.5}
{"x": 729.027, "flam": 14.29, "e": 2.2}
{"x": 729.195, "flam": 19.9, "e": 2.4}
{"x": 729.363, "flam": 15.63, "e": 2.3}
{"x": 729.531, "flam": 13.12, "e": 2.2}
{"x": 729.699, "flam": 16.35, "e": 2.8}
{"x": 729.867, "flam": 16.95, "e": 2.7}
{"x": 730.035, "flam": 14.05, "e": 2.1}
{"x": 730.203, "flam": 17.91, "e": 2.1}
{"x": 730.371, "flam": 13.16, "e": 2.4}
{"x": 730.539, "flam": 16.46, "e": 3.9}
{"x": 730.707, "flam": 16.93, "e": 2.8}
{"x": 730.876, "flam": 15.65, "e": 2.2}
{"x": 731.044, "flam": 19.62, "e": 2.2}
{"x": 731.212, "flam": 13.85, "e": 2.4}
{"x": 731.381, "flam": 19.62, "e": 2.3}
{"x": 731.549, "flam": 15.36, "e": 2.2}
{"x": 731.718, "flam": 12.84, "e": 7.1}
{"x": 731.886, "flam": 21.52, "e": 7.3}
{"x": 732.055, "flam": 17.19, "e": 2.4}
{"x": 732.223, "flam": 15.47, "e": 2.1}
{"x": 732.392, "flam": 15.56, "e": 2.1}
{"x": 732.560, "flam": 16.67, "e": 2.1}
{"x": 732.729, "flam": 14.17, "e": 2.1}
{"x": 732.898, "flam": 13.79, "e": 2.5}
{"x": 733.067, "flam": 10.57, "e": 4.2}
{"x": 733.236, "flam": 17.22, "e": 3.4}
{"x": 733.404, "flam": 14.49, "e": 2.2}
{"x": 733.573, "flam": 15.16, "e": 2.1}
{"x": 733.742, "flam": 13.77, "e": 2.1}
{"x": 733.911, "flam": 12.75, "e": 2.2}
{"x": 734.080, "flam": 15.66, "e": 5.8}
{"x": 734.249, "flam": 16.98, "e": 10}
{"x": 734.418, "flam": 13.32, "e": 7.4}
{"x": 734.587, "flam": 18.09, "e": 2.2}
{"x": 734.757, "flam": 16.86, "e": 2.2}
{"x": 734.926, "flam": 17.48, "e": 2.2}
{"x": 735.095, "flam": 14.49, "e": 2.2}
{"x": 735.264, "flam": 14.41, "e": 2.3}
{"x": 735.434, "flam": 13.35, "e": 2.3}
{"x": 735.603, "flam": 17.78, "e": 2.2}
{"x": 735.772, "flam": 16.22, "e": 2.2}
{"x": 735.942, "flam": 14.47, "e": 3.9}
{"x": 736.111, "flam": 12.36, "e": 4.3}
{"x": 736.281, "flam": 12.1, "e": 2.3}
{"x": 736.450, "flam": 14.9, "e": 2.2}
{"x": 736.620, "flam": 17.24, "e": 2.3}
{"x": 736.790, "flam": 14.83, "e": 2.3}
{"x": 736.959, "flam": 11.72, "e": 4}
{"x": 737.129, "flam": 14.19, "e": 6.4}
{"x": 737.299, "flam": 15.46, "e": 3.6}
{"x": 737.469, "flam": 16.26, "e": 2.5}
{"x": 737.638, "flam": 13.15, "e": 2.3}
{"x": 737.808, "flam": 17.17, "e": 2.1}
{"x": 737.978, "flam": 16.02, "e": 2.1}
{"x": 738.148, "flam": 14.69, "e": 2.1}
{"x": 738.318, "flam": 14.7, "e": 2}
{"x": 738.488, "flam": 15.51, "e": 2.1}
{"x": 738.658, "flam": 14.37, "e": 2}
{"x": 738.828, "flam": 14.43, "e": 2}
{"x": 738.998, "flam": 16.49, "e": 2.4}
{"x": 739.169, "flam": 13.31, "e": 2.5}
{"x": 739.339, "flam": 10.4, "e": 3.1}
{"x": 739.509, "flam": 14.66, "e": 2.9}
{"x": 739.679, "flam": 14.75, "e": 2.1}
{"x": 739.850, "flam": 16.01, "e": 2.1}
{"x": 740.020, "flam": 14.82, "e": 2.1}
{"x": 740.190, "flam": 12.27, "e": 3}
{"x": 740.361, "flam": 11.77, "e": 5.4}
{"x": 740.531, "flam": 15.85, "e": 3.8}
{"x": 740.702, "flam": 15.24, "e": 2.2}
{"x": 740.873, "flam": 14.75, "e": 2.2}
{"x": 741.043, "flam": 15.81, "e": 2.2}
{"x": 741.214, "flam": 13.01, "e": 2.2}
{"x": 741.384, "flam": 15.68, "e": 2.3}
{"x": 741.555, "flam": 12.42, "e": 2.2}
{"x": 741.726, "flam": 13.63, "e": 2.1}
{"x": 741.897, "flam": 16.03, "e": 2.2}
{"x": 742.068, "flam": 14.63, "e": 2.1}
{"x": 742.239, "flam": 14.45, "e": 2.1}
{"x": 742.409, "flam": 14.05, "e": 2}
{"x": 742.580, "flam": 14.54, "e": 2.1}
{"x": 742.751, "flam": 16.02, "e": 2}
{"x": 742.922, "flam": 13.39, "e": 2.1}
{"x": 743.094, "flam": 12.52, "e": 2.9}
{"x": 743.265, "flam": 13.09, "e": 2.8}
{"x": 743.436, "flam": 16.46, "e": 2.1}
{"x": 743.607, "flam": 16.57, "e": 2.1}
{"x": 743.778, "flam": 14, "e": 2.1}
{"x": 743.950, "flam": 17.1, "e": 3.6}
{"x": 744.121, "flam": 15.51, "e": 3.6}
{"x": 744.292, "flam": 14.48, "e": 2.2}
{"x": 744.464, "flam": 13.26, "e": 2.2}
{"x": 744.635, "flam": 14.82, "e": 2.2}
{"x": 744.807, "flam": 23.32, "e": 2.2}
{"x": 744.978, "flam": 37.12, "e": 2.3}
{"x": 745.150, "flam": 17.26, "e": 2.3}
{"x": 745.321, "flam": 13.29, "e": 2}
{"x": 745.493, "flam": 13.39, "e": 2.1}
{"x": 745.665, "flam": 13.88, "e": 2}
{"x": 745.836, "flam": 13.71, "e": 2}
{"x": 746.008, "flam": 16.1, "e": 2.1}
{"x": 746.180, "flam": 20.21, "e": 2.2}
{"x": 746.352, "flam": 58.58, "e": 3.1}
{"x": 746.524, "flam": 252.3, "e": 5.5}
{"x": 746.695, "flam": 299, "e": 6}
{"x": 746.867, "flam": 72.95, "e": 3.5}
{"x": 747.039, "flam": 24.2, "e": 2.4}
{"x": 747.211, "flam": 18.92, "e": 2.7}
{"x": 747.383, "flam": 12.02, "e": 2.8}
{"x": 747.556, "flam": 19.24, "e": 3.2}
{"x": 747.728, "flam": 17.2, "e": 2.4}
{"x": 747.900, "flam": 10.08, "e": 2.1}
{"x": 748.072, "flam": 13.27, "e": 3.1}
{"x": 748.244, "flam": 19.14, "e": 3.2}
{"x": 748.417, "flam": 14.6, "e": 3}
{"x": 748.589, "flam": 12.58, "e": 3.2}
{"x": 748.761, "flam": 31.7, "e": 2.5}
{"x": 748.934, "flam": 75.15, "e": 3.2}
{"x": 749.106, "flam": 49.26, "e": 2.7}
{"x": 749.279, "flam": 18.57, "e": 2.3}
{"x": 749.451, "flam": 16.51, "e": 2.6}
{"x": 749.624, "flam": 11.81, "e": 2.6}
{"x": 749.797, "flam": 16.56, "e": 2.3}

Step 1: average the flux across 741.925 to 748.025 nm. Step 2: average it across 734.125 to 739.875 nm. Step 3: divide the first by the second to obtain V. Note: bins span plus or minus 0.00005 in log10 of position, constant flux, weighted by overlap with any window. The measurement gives 2.3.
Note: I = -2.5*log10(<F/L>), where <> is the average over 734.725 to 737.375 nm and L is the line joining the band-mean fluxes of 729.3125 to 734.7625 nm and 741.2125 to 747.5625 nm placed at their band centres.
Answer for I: 0.39 mag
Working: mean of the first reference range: 15.6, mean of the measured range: 14.8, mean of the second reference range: 32.9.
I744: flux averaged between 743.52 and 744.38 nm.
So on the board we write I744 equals 15.5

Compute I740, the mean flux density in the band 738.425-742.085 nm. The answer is 14.3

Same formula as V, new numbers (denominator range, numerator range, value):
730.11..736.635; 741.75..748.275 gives 2.10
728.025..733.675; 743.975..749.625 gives 2.44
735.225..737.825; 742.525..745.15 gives 1.15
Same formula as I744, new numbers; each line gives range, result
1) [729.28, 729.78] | 15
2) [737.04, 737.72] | 14.8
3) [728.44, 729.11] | 16.1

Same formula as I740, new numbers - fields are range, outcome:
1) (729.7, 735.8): 15.7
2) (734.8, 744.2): 14.7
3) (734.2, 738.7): 15.1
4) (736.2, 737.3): 14.3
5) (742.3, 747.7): 36.2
